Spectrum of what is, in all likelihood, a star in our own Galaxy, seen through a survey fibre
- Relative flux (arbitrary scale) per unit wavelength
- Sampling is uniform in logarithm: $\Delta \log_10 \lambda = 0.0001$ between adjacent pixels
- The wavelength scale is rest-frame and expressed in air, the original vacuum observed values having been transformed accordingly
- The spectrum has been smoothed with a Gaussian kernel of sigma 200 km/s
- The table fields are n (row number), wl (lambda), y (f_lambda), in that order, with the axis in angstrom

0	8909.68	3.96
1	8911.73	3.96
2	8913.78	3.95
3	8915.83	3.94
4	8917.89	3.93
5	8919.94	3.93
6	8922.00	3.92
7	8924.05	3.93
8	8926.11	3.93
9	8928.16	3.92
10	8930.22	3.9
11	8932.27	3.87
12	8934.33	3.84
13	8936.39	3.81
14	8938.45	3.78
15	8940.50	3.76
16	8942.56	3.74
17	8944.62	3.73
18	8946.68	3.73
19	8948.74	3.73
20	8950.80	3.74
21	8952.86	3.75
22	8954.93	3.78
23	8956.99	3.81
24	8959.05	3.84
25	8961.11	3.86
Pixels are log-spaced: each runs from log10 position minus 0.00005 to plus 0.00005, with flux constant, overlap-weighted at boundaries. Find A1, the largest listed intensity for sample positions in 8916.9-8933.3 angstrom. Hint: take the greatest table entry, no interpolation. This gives 3.93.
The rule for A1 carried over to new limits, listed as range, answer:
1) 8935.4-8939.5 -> 3.81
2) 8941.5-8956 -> 3.78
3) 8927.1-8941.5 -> 3.92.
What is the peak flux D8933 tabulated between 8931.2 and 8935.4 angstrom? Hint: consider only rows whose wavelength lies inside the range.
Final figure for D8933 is 3.87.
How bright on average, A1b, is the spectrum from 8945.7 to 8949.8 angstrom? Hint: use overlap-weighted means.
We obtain 3.73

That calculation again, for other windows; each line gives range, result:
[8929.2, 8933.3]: 3.89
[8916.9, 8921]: 3.93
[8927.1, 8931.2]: 3.91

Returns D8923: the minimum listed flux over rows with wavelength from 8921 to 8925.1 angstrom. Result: 3.92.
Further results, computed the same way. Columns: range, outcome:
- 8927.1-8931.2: 3.9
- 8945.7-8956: 3.73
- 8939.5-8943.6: 3.74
